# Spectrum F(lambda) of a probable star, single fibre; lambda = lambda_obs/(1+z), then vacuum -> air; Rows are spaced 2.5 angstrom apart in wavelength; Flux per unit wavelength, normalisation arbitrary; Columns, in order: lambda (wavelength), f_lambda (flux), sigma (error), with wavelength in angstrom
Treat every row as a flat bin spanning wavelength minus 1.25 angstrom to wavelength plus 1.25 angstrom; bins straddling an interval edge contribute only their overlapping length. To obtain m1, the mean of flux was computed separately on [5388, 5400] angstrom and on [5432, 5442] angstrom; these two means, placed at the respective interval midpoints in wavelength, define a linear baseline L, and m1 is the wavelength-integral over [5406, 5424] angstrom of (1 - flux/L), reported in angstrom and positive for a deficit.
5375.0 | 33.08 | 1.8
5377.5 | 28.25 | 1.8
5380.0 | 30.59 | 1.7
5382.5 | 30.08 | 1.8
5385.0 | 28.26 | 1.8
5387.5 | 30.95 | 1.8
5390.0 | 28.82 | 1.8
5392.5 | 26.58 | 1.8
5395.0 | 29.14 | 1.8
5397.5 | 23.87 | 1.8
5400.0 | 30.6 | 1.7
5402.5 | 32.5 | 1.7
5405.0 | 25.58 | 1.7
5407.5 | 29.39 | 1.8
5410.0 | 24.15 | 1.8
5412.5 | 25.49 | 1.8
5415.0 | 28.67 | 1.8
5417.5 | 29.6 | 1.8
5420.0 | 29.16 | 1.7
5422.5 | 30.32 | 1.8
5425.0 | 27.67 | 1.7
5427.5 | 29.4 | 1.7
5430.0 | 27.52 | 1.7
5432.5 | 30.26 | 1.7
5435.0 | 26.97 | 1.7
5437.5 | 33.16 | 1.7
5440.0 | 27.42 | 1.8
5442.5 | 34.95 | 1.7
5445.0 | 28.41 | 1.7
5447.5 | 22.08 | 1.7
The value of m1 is 0.4 angstrom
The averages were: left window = 27.7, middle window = 28.1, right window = 29.8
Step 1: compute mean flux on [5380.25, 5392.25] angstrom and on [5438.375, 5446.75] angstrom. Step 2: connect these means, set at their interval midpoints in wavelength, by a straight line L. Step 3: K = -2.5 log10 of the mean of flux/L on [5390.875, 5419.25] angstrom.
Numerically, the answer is 0.07 mag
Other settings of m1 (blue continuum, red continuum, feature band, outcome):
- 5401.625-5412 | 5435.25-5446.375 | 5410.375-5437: 0.5 angstrom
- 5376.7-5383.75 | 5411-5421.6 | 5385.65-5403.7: 0.1 angstrom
